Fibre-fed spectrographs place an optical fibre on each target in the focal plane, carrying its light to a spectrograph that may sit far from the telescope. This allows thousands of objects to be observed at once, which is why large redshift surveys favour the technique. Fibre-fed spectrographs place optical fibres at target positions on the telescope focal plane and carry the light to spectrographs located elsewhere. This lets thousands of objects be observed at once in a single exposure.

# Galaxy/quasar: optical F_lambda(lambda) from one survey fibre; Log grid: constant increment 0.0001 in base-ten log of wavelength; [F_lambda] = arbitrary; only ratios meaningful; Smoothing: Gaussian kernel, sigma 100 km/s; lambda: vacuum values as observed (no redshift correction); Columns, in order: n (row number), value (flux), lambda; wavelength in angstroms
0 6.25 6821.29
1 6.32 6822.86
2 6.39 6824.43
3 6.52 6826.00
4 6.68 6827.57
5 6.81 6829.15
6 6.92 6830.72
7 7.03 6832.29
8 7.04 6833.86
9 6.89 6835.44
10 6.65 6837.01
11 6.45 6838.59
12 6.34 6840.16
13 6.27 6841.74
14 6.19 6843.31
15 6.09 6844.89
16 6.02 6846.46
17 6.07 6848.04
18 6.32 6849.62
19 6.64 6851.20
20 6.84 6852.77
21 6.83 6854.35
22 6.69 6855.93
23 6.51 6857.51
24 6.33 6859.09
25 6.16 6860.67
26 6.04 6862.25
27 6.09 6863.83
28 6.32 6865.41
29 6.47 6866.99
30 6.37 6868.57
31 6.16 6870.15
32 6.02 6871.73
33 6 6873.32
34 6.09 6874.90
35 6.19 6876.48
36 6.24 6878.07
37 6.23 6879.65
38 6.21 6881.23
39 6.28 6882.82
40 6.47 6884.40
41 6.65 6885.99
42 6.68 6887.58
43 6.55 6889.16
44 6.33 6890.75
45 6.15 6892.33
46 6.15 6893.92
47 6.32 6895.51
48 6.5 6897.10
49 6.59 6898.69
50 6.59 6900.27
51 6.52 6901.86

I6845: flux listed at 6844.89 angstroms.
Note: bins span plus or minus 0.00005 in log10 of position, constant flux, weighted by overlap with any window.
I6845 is 6.09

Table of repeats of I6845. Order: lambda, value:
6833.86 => 7.04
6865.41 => 6.32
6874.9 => 6.09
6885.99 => 6.65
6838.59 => 6.45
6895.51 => 6.32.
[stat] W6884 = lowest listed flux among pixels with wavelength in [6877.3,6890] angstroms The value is 6.21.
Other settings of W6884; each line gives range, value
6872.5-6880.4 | 6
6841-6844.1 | 6.19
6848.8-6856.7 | 6.32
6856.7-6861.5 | 6.16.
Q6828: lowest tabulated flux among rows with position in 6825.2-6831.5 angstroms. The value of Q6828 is 6.52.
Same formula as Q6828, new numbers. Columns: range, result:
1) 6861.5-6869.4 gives 6.04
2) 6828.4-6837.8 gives 6.65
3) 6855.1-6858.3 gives 6.51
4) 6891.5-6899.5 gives 6.15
